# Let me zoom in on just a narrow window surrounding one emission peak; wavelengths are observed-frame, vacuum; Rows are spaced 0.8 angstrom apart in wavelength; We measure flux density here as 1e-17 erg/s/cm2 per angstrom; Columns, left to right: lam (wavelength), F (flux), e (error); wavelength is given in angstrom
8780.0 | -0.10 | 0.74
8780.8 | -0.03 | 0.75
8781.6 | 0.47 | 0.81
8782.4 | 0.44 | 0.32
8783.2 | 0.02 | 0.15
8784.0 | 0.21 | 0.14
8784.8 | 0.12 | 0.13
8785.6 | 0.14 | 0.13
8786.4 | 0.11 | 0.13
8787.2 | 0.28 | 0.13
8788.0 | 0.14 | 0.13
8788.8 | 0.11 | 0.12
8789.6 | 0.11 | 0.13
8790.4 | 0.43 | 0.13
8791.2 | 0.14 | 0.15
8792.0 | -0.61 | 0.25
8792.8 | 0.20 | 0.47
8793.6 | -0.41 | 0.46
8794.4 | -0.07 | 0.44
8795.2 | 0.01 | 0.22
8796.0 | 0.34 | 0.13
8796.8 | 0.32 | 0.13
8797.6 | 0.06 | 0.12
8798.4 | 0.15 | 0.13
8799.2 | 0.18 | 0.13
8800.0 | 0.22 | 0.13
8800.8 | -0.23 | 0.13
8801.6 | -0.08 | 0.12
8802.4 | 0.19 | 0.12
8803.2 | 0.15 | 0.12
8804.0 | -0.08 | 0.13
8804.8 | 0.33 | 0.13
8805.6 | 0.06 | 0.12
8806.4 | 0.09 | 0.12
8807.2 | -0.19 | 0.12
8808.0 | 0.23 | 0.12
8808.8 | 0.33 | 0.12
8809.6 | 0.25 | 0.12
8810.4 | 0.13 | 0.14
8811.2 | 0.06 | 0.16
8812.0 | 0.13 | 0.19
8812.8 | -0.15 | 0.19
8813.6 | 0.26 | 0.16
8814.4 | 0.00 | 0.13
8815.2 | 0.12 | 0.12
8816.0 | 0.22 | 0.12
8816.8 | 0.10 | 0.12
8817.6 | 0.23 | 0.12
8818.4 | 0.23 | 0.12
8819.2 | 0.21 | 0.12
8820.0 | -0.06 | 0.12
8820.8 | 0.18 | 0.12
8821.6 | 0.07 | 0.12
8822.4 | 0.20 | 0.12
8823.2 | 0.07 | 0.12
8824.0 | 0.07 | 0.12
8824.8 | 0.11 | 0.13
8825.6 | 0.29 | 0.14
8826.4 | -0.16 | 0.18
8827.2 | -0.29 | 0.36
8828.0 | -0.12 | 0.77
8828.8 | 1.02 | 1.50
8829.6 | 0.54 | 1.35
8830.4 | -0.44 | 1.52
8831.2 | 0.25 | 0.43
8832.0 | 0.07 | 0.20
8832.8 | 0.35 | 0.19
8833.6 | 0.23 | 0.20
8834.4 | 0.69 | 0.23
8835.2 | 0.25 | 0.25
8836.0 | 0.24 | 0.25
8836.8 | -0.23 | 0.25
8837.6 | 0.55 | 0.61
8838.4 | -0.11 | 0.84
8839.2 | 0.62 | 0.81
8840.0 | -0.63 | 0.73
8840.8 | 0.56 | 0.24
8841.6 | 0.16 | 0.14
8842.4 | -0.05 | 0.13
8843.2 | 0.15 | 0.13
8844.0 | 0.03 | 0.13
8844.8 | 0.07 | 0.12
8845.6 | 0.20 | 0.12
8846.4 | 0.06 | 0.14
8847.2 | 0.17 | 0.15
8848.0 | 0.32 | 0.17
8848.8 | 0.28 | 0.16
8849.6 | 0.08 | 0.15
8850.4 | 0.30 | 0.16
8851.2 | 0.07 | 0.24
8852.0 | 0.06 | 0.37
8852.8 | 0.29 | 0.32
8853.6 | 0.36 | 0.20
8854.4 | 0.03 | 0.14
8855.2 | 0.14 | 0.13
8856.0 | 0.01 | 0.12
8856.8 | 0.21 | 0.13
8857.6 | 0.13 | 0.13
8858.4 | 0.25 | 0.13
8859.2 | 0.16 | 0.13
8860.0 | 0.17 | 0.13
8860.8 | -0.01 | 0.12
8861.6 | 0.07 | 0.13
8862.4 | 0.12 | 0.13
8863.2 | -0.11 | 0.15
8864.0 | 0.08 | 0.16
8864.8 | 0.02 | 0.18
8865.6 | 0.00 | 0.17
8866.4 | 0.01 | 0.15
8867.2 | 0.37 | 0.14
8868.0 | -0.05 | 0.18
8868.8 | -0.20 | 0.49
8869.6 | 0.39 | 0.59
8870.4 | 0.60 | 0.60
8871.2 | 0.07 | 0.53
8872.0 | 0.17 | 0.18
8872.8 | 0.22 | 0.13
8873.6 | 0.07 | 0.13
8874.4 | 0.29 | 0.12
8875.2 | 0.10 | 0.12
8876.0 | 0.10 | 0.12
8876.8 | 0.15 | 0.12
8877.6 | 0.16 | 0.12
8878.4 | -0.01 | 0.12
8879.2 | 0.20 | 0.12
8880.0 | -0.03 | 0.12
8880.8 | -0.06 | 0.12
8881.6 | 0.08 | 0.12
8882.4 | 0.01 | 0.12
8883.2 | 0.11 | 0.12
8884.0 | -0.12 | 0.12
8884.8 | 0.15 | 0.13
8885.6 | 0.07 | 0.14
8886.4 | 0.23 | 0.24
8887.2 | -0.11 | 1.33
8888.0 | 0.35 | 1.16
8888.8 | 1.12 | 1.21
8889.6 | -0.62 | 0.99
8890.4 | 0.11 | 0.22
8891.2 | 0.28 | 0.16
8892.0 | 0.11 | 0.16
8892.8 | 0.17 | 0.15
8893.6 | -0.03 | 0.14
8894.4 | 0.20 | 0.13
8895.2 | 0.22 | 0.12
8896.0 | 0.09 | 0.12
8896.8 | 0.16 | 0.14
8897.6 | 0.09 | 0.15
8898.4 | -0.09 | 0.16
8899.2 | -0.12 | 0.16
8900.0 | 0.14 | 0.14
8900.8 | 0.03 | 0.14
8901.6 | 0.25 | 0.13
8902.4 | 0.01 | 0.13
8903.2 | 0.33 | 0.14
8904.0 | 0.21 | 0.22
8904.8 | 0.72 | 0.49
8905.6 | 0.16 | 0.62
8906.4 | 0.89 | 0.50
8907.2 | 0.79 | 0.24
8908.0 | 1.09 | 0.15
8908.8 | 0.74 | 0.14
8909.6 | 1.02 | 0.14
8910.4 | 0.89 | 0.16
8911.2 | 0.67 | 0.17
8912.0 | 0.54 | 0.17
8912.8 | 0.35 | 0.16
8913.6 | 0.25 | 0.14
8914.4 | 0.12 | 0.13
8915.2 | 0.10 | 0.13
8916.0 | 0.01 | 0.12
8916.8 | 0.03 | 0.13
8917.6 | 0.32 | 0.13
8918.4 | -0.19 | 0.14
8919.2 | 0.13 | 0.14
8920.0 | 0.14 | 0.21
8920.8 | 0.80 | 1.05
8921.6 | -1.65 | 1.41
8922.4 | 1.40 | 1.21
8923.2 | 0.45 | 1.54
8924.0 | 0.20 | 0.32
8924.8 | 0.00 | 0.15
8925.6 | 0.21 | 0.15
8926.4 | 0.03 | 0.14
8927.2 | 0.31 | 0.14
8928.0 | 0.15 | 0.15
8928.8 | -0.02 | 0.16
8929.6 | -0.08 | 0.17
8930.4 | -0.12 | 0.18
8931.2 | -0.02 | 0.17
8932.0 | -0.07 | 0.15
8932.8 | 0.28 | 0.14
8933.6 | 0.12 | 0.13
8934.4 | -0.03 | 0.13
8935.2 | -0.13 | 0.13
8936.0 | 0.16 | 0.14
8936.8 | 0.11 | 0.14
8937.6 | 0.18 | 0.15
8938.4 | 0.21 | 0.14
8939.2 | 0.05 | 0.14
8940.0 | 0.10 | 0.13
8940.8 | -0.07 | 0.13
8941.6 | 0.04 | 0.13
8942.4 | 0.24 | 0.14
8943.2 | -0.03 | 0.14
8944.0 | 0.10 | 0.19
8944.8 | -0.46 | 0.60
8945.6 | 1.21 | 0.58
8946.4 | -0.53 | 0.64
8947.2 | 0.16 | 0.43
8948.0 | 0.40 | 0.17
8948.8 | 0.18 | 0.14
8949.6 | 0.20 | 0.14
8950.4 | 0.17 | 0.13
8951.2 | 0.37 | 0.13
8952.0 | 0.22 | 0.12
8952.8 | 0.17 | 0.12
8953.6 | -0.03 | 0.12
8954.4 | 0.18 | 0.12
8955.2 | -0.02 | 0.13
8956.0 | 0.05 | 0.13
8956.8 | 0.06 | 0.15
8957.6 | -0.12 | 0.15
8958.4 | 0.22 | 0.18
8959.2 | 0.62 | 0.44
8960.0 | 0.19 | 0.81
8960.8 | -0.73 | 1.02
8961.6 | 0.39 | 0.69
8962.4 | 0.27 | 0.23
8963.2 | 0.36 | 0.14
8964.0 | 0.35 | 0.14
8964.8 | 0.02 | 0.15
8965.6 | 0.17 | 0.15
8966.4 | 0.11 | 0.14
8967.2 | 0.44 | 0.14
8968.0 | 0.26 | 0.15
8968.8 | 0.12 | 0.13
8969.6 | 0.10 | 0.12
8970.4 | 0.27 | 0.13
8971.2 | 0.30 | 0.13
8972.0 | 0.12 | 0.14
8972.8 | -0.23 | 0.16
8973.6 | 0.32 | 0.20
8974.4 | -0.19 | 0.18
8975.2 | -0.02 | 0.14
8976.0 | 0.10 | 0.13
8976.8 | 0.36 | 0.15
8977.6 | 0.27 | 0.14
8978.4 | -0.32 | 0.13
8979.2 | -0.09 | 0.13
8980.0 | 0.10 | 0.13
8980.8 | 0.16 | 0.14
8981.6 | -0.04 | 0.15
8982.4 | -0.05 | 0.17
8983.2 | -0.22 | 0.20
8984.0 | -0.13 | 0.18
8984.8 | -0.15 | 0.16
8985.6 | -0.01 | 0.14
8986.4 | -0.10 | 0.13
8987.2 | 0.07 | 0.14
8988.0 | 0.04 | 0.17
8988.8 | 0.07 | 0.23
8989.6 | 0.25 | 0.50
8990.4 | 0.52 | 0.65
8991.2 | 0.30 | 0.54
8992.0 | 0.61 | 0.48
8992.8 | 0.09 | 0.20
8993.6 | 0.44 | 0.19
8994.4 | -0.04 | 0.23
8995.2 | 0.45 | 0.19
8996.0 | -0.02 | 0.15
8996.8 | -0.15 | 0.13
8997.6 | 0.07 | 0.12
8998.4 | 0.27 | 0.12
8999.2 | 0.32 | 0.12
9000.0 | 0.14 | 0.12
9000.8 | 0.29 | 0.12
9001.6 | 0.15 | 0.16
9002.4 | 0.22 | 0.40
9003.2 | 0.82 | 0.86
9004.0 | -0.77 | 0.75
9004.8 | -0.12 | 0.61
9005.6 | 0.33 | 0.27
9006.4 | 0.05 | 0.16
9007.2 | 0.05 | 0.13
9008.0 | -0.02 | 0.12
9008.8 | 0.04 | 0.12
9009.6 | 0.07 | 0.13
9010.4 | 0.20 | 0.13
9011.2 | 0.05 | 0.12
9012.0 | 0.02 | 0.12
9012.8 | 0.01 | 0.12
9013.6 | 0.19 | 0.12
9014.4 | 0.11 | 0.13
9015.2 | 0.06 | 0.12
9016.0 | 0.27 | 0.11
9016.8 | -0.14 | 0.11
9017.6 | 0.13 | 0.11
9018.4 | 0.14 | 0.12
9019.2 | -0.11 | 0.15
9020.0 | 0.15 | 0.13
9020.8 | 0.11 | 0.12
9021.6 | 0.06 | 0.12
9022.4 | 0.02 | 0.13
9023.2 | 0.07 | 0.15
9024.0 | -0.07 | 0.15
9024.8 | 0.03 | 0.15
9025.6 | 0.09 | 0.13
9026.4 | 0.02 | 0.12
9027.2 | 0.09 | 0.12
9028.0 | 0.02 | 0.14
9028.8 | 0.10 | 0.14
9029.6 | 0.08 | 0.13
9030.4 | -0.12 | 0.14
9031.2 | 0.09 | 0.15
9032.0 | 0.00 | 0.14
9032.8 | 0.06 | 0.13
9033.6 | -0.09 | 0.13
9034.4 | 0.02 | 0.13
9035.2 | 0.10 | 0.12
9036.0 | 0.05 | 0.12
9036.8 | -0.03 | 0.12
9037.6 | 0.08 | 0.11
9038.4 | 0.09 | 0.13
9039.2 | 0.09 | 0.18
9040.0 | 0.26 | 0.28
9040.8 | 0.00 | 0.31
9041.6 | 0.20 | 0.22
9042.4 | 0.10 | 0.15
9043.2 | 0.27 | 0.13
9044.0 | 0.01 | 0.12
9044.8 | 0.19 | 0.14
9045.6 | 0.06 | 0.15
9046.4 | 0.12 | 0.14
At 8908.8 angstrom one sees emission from Hbeta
